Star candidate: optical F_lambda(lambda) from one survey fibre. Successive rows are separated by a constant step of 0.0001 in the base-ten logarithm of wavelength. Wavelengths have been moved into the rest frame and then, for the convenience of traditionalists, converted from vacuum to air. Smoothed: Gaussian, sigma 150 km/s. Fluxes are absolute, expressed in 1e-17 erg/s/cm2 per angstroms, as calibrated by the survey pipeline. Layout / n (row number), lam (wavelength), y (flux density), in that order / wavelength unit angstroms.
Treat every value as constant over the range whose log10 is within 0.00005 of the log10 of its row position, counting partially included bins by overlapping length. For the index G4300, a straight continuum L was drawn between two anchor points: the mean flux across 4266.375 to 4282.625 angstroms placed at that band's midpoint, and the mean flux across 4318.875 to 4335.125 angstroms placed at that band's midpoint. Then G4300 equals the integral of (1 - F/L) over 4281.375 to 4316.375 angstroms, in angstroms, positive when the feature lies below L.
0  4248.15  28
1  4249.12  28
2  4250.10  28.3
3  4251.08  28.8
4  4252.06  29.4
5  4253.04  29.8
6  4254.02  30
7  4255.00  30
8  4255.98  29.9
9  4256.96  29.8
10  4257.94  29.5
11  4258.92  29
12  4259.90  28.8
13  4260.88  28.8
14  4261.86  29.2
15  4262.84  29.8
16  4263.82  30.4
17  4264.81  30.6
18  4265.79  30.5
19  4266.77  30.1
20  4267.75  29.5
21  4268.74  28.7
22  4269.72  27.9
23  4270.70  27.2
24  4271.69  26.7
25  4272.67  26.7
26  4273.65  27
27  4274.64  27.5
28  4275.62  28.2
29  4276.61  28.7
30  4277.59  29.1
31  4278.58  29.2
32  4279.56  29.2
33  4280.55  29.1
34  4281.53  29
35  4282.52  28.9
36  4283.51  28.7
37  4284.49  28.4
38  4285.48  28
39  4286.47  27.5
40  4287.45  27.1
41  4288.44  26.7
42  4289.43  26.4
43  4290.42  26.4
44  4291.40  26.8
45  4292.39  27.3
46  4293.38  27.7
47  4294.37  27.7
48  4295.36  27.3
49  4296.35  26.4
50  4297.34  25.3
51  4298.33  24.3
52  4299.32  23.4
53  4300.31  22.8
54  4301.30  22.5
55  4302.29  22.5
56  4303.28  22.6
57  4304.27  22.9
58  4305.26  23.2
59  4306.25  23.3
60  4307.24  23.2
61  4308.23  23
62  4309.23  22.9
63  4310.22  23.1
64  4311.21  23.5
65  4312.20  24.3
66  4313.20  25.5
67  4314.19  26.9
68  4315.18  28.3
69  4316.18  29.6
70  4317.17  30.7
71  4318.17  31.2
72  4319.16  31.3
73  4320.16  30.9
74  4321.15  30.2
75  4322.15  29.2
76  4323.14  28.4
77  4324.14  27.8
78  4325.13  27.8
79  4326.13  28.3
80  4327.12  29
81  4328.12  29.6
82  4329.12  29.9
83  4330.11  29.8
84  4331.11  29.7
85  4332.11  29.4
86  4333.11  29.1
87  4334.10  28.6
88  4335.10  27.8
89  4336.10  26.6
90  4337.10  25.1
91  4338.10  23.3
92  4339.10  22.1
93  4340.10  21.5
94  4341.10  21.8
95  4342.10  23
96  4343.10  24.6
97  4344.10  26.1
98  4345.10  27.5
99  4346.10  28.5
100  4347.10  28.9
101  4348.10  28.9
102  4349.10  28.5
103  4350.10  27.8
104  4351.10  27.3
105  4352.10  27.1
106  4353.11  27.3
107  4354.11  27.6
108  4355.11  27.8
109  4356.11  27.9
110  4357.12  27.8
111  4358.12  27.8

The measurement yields 3.87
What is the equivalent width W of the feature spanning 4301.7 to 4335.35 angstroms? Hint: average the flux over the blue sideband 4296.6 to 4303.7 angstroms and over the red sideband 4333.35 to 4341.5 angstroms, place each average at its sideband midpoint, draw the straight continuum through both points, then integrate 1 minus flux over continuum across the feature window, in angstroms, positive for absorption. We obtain -4.21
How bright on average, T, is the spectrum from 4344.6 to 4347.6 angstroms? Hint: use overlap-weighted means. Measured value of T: 28.3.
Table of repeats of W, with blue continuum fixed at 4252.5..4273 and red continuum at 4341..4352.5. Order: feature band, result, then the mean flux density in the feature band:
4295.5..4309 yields 2.2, 23.6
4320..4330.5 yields -0.6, 29.1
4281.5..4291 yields 0.3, 27.6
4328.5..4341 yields 0.2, 26.8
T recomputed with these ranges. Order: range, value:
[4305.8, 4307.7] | 23.3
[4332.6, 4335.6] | 28.5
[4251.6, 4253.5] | 29.6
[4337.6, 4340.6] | 22.3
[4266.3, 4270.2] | 29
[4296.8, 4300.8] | 24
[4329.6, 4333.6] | 29.5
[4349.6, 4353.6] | 27.4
